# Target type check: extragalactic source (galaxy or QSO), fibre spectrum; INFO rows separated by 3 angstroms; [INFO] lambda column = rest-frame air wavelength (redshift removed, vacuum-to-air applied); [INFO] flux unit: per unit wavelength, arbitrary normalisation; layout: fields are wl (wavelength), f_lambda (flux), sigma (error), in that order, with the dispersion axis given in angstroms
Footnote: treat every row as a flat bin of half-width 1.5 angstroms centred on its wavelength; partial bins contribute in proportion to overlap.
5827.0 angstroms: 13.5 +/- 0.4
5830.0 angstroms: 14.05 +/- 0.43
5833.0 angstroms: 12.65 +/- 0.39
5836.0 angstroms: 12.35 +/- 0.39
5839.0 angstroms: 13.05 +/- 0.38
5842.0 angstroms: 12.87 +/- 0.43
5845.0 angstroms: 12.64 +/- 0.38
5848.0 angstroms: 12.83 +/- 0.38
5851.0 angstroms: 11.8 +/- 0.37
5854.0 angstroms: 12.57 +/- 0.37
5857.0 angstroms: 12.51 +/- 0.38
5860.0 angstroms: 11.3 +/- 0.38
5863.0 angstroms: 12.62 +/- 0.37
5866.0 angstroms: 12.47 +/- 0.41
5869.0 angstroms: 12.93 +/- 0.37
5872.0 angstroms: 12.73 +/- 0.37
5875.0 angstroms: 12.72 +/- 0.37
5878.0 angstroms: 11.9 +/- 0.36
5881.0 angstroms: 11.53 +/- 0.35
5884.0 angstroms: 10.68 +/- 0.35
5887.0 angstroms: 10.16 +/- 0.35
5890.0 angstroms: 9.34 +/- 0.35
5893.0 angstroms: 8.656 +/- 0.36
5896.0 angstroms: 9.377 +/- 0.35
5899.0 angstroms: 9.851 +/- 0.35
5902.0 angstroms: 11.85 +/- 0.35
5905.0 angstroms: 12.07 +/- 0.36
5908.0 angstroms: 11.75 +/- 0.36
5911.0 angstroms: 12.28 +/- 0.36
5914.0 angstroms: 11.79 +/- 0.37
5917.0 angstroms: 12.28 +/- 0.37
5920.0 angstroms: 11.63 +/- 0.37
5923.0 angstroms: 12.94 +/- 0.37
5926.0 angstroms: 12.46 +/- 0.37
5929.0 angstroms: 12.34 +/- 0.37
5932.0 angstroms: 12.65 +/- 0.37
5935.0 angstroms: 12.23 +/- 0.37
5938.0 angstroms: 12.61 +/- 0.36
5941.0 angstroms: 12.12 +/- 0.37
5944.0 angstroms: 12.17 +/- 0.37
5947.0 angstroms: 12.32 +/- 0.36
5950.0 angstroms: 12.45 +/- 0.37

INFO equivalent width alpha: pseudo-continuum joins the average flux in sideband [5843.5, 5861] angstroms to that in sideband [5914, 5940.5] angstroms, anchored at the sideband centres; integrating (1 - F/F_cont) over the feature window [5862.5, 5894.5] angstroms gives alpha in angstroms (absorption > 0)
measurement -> 2.4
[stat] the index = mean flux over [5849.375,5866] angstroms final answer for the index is 12.2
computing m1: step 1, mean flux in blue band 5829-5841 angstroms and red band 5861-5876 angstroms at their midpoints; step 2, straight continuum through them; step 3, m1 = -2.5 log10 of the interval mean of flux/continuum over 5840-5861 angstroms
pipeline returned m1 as 0.036 mag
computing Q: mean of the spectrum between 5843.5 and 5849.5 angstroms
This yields 12.7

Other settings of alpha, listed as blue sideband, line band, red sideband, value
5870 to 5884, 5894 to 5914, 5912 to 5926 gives 1.6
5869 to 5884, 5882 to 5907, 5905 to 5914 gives 3.6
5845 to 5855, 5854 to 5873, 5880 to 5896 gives -1.5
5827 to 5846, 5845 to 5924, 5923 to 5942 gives 6.7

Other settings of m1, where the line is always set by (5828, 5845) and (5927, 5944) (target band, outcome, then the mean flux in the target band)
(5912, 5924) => 0.03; 12.1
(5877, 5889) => 0.16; 11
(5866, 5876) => 0.00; 12.7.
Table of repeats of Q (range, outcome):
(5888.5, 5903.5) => 9.81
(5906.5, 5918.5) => 12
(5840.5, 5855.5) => 12.5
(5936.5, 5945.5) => 12.3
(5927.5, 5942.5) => 12.4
